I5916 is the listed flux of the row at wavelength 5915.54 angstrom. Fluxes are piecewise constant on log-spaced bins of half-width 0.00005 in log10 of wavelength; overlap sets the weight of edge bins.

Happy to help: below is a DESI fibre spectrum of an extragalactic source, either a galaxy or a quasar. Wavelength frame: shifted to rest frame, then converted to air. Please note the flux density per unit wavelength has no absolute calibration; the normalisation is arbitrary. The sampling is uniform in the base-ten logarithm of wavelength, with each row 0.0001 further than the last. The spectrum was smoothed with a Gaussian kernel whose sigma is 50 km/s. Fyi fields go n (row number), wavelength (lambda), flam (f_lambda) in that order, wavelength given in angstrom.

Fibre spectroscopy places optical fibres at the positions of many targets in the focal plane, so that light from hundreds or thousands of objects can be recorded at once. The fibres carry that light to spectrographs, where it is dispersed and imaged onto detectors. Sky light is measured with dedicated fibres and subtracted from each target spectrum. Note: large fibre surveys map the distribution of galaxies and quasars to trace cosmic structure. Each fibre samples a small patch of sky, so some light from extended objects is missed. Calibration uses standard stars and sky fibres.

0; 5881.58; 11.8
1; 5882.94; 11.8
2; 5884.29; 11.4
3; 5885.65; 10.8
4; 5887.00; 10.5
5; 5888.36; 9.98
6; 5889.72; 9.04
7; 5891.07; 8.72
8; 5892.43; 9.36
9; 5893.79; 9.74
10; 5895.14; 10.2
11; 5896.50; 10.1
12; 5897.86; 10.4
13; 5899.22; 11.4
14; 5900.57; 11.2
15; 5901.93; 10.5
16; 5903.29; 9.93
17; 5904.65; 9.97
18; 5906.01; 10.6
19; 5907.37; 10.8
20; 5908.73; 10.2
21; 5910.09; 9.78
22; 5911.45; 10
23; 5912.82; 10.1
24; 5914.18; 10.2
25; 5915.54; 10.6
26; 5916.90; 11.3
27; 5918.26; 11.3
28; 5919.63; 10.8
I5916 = 10.6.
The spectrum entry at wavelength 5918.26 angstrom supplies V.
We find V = 11.3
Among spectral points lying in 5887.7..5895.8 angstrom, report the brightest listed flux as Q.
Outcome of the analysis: 10.2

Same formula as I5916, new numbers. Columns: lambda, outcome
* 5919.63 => 10.8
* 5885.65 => 10.8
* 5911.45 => 10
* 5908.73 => 10.2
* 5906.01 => 10.6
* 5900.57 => 11.2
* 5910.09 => 9.78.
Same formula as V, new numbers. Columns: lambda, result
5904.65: 9.97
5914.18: 10.2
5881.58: 11.8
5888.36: 9.98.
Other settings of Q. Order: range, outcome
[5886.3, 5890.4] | 10.5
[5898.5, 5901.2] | 11.4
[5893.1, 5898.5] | 10.4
